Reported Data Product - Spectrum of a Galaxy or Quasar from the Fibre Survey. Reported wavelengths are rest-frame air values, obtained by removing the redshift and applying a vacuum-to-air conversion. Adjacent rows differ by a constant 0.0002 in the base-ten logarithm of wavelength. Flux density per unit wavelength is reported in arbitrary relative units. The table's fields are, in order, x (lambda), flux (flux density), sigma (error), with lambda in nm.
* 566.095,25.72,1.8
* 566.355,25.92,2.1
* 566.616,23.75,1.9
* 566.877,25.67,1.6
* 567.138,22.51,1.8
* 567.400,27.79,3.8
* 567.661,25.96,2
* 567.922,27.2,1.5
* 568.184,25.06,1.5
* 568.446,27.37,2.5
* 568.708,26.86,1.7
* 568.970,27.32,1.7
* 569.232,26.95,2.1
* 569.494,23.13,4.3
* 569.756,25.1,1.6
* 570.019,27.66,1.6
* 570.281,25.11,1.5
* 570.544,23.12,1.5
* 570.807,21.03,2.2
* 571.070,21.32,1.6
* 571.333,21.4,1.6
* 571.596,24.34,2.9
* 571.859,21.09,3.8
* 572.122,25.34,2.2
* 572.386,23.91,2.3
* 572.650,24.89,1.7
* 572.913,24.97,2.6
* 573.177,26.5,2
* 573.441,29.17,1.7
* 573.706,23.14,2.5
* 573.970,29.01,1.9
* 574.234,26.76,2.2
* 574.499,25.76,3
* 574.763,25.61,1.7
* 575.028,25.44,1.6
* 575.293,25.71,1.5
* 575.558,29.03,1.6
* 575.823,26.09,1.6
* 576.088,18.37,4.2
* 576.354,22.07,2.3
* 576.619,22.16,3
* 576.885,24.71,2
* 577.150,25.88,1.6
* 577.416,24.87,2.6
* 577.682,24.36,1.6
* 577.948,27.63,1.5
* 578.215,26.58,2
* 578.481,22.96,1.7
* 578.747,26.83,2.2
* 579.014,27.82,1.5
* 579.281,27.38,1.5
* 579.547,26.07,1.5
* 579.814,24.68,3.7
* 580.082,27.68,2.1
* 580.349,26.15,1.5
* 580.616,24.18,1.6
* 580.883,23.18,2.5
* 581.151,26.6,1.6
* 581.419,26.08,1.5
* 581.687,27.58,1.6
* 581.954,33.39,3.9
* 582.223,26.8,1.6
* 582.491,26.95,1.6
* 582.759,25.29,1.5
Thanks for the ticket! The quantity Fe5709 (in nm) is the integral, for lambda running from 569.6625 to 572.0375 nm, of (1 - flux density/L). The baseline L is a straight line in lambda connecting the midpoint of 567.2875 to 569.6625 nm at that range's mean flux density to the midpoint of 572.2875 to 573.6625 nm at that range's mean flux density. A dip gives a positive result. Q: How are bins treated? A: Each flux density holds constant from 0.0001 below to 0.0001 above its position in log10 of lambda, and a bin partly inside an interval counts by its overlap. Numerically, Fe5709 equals 0.25 nm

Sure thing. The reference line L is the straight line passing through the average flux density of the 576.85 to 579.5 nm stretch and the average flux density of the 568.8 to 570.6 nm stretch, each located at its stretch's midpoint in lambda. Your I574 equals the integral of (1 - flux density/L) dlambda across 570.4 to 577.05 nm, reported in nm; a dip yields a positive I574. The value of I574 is 0.34 nm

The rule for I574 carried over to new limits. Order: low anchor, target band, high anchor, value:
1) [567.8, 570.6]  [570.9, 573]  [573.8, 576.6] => 0.188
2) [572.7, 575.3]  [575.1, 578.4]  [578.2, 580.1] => 0.176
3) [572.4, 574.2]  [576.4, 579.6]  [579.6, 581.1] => 0.009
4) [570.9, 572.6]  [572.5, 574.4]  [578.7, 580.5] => -0.205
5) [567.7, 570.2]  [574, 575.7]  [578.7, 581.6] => -0.025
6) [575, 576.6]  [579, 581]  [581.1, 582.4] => 0.086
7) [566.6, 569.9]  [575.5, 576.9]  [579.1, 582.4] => 0.158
